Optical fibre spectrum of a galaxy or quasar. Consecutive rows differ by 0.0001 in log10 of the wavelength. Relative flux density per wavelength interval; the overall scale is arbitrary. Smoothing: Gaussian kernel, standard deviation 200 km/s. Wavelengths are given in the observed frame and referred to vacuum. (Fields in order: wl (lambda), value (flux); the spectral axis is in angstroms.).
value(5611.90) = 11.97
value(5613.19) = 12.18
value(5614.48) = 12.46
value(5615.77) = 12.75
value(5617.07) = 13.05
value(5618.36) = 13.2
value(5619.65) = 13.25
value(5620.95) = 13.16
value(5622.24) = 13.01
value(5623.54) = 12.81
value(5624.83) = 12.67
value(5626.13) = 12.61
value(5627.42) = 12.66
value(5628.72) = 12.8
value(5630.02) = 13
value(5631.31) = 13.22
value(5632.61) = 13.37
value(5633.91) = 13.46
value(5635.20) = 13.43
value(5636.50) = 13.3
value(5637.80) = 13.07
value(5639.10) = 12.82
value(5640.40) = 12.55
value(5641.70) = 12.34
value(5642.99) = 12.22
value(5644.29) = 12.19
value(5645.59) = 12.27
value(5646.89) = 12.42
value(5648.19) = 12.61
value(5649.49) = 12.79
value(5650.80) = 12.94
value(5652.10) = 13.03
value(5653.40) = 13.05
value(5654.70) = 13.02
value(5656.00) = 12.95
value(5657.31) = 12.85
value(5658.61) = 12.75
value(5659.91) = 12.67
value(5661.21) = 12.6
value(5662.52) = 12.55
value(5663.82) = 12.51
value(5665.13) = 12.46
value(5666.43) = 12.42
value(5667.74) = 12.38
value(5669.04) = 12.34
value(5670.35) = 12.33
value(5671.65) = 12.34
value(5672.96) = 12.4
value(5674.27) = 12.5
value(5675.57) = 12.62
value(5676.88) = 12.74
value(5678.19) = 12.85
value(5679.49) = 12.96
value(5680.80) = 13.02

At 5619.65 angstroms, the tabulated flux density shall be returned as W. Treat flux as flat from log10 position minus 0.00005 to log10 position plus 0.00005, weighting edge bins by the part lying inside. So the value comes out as 13.25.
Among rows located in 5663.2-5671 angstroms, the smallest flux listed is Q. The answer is 12.33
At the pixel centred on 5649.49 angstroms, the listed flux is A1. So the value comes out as 12.79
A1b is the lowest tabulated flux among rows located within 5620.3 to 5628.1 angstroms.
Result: 12.61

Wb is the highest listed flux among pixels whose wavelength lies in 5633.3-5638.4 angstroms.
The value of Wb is 13.46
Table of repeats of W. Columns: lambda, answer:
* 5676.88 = 12.74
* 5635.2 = 13.43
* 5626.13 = 12.61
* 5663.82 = 12.51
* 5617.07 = 13.05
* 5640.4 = 12.55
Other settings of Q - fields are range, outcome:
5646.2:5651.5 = 12.42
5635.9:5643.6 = 12.22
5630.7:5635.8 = 13.22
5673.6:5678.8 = 12.5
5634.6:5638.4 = 13.07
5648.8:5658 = 12.79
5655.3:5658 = 12.85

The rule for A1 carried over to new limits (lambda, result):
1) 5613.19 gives 12.18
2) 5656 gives 12.95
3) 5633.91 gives 13.46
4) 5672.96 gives 12.4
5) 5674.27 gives 12.5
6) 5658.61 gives 12.75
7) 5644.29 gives 12.19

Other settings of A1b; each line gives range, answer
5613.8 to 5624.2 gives 12.46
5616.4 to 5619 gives 13.05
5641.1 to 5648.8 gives 12.19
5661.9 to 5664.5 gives 12.51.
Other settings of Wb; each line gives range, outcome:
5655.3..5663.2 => 12.95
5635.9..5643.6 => 13.3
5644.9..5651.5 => 12.94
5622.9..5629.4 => 12.81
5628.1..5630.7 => 13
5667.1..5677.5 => 12.74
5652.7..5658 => 13.05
